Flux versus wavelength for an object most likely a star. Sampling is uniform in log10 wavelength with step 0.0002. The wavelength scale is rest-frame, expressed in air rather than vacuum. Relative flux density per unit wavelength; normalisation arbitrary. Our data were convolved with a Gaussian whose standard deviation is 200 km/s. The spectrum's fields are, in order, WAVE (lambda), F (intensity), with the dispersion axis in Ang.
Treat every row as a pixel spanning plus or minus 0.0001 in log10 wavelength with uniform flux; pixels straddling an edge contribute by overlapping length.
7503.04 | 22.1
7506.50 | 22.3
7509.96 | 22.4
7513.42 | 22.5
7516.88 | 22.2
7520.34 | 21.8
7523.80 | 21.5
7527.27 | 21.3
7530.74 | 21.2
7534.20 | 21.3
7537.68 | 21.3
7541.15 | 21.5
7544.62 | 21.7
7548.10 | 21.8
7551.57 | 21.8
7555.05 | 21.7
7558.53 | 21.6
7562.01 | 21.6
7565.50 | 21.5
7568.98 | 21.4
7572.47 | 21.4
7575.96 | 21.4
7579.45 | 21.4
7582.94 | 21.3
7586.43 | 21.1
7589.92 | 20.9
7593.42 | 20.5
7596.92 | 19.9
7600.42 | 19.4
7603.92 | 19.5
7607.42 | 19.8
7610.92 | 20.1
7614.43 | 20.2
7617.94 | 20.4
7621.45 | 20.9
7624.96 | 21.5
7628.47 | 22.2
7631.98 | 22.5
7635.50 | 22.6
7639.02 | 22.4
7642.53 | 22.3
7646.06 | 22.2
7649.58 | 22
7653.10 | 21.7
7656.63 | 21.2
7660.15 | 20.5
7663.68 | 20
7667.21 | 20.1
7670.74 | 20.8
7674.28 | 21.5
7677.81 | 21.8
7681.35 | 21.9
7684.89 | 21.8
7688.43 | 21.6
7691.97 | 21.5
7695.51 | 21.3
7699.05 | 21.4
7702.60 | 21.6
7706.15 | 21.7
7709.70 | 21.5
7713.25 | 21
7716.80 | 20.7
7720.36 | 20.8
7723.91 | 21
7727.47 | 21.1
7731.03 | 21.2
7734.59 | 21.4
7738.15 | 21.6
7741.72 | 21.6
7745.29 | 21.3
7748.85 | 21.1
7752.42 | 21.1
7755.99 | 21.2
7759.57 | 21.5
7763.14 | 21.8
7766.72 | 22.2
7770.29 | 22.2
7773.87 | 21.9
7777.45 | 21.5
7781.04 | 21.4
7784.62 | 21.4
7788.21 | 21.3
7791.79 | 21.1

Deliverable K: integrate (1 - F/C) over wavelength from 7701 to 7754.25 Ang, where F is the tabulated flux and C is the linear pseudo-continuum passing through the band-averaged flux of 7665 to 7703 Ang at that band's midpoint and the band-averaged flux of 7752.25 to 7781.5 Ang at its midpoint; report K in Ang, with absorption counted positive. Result 0.7 Ang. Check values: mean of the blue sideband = 21.4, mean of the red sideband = 21.7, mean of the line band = 21.2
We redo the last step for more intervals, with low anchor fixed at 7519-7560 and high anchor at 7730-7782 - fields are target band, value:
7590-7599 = 0.5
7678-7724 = 0.3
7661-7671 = 0.6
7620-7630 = 0.0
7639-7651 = -0.4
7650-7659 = 0.0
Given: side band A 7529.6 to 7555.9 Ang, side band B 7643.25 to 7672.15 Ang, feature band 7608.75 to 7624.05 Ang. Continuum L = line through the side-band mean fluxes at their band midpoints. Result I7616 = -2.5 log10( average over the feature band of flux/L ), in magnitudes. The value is 0.04 mag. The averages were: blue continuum 21.5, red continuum 21.1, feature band 20.4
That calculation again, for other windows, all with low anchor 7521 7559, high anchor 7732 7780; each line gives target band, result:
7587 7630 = 0.06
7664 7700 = 0.01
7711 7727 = 0.03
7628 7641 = -0.05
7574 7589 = 0.01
